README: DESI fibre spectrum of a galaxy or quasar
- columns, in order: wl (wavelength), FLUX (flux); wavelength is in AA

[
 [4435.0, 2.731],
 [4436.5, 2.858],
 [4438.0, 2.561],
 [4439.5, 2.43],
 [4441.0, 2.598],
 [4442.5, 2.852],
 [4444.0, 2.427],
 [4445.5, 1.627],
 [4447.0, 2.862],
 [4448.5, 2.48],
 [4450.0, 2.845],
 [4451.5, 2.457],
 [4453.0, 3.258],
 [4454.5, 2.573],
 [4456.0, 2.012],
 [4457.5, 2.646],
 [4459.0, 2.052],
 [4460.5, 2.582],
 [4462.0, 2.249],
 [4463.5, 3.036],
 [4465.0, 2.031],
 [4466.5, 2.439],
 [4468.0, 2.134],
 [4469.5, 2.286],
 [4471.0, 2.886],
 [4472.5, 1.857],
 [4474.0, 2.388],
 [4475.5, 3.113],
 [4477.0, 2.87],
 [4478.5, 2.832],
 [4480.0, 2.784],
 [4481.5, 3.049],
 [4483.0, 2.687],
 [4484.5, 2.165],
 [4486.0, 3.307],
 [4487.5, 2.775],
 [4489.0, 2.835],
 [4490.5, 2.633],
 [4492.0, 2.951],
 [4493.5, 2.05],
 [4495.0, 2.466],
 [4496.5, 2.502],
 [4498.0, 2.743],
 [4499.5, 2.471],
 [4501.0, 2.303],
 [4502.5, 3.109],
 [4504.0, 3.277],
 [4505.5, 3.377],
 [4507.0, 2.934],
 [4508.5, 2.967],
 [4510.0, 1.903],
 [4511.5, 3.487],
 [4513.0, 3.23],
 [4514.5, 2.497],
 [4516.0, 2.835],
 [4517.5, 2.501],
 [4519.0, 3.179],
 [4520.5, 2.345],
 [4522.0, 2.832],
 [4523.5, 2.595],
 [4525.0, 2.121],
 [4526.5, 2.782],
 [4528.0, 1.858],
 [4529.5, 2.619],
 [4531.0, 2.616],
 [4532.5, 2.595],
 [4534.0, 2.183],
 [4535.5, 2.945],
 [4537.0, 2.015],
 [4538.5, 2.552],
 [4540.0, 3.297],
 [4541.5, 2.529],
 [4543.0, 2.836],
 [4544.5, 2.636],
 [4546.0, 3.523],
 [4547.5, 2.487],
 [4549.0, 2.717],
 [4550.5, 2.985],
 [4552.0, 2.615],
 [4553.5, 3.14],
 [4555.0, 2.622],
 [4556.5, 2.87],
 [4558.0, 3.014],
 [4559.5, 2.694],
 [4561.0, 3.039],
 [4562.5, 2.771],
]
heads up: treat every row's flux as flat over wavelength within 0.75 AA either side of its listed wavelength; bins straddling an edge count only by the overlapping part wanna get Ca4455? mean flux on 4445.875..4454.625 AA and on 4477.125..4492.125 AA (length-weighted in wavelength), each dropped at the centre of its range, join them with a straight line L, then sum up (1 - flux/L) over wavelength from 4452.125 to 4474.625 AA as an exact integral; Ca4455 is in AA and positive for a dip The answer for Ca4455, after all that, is 2.6 AA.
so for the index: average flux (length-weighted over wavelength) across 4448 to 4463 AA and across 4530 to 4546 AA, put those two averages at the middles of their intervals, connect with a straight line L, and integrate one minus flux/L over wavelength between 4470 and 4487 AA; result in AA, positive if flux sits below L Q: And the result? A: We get -1.0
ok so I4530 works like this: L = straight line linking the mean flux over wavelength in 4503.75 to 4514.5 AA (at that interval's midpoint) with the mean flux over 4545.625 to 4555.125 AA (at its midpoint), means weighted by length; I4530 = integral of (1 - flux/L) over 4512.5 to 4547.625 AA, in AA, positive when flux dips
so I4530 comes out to 3.22 AA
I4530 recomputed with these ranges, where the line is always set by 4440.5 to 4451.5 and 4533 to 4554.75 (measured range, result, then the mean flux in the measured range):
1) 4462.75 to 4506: -0.9 AA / 2.66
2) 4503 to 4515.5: -1.4 AA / 2.96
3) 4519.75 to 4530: 1.0 AA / 2.45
